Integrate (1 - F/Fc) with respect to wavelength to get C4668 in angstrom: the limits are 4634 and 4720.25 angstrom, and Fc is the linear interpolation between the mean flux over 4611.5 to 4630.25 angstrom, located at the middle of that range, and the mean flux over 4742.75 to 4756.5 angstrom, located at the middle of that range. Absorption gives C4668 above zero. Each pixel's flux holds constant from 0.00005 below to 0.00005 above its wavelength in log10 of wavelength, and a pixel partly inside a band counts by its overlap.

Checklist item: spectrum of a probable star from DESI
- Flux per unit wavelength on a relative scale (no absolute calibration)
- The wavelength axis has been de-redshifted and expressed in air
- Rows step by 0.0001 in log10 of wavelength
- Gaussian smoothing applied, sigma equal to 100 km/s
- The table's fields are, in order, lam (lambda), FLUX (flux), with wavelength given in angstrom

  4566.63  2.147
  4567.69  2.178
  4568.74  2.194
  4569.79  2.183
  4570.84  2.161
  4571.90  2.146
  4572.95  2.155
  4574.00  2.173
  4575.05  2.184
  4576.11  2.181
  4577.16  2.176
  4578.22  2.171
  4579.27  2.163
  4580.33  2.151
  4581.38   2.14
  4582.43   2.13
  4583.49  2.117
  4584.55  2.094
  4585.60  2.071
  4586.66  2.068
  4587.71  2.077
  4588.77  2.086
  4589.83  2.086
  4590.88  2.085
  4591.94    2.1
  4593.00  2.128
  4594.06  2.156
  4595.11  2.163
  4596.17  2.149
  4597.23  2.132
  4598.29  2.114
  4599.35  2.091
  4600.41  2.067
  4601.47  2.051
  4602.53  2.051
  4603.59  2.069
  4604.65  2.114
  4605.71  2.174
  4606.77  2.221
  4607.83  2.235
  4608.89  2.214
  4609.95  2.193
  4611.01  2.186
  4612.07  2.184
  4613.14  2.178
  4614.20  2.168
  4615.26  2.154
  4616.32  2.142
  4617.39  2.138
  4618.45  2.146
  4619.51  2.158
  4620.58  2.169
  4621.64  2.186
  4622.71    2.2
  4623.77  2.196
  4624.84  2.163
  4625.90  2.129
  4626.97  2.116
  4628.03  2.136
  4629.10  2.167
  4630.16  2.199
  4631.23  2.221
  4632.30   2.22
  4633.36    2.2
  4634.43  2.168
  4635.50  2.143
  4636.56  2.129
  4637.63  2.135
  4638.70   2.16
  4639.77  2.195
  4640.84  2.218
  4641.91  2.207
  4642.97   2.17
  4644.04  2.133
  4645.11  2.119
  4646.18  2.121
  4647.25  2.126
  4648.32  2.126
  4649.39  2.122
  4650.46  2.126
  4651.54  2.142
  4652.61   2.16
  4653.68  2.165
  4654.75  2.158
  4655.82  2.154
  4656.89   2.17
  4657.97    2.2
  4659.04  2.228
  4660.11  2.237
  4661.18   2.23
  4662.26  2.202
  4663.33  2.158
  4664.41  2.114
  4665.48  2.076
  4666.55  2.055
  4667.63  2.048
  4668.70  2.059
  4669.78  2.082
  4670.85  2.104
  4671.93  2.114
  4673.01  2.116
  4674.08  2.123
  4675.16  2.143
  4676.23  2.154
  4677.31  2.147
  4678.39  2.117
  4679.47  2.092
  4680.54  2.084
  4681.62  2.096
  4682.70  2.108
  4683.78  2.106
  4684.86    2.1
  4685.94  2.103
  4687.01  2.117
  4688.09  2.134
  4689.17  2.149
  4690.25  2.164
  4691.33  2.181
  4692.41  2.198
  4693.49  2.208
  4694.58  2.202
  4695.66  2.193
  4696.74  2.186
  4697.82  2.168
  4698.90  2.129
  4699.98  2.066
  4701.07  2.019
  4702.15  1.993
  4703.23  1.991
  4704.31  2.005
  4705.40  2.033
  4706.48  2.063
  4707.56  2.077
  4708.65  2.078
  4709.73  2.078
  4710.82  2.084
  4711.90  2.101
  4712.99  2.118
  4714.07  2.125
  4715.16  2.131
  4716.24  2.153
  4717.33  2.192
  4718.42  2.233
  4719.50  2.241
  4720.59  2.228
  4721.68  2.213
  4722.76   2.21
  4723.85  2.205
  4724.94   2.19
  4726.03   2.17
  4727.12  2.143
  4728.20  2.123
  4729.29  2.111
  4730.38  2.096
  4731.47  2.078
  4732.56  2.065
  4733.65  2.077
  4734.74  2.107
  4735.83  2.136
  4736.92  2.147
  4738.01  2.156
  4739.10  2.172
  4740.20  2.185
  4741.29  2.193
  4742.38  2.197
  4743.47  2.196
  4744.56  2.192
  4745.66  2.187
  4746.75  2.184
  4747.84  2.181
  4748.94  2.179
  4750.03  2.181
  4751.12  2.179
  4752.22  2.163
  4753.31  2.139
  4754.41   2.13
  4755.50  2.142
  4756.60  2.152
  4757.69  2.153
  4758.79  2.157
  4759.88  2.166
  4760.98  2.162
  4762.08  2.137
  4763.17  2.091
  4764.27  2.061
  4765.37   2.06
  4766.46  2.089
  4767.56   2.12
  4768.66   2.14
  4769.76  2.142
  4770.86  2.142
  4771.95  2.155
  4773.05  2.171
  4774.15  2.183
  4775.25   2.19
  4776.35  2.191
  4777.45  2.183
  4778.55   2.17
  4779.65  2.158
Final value 1.3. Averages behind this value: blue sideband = 2.16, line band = 2.13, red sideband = 2.17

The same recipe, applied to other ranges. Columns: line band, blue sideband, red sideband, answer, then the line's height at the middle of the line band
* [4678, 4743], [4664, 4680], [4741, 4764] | 0.04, 2.13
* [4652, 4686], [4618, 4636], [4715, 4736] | 0.52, 2.16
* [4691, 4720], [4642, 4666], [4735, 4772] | 0.47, 2.15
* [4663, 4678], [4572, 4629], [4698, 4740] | 0.16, 2.13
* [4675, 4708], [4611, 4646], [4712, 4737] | 0.66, 2.16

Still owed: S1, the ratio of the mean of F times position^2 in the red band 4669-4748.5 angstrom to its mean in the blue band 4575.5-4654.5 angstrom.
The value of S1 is 1.0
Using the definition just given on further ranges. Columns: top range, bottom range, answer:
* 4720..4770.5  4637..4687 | 1.04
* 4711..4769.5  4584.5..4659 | 1.05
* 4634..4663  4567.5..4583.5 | 1.03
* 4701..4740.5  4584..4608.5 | 1.06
